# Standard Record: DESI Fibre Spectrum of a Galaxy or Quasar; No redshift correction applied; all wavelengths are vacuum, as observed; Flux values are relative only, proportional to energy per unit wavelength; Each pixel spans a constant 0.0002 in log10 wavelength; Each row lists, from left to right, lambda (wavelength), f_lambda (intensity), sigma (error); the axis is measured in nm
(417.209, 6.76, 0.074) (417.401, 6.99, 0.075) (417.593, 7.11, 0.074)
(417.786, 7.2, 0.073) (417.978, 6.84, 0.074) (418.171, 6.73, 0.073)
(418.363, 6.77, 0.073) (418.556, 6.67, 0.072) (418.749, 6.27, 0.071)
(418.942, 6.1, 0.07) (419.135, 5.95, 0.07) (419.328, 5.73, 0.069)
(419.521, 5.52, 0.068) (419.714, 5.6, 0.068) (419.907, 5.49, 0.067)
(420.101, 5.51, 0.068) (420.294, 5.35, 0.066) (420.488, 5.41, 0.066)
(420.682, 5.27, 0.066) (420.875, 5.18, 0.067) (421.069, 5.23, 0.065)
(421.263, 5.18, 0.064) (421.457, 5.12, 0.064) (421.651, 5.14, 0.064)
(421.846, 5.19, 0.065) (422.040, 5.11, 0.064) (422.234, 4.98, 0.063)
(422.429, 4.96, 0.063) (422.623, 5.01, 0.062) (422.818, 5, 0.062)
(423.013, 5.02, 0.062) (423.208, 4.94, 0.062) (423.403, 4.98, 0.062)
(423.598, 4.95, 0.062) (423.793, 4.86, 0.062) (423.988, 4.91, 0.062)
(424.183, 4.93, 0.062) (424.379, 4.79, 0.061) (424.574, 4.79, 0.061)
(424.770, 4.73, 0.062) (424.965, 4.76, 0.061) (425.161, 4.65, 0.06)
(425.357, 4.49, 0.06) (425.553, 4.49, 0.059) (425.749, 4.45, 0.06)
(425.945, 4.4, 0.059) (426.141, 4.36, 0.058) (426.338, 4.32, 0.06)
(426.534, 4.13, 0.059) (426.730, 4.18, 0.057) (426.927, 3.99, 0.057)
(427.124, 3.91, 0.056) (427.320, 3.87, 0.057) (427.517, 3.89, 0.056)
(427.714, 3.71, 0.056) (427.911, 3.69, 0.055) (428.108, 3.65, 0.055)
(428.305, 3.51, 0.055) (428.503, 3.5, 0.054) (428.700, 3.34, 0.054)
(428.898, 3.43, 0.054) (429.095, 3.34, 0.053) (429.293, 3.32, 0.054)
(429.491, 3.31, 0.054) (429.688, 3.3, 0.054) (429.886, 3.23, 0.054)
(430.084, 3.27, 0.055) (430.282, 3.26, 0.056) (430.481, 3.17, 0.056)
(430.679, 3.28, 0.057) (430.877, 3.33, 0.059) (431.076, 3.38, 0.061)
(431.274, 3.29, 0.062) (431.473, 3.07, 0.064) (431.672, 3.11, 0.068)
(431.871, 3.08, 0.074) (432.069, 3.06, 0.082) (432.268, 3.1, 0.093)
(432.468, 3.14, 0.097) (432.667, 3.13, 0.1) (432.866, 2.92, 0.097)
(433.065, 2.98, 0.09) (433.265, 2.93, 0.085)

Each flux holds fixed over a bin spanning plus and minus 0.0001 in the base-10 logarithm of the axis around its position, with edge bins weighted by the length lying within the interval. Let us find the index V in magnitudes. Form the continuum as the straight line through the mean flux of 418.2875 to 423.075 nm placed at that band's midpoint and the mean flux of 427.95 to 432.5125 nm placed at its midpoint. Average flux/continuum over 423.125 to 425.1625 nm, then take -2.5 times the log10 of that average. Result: -0.04 mag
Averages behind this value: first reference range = 5.47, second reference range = 3.29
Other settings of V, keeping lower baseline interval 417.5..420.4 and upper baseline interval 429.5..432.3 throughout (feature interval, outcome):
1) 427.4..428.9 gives 0.09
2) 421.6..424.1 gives 0.04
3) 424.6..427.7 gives 0.02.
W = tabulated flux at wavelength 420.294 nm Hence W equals 5.35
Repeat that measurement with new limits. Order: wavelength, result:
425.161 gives 4.65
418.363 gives 6.77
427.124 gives 3.91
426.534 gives 4.13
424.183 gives 4.93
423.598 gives 4.95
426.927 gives 3.99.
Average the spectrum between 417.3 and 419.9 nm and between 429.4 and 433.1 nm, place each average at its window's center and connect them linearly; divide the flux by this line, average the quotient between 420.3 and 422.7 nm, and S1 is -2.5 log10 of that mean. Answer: 0.10 mag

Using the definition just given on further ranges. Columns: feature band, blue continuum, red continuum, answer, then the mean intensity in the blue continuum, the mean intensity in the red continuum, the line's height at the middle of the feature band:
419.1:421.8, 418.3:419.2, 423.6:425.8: 0.096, 6.35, 4.73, 5.88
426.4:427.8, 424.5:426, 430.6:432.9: 0.059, 4.6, 3.16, 4.19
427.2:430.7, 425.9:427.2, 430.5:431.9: 0.070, 4.18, 3.22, 3.69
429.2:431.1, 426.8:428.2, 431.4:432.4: 0.031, 3.82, 3.09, 3.38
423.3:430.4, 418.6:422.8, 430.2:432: 0.015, 5.4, 3.22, 4.11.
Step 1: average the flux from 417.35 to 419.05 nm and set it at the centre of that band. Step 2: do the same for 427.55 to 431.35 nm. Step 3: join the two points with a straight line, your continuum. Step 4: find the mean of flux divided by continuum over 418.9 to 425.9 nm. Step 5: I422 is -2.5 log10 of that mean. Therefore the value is 0.076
